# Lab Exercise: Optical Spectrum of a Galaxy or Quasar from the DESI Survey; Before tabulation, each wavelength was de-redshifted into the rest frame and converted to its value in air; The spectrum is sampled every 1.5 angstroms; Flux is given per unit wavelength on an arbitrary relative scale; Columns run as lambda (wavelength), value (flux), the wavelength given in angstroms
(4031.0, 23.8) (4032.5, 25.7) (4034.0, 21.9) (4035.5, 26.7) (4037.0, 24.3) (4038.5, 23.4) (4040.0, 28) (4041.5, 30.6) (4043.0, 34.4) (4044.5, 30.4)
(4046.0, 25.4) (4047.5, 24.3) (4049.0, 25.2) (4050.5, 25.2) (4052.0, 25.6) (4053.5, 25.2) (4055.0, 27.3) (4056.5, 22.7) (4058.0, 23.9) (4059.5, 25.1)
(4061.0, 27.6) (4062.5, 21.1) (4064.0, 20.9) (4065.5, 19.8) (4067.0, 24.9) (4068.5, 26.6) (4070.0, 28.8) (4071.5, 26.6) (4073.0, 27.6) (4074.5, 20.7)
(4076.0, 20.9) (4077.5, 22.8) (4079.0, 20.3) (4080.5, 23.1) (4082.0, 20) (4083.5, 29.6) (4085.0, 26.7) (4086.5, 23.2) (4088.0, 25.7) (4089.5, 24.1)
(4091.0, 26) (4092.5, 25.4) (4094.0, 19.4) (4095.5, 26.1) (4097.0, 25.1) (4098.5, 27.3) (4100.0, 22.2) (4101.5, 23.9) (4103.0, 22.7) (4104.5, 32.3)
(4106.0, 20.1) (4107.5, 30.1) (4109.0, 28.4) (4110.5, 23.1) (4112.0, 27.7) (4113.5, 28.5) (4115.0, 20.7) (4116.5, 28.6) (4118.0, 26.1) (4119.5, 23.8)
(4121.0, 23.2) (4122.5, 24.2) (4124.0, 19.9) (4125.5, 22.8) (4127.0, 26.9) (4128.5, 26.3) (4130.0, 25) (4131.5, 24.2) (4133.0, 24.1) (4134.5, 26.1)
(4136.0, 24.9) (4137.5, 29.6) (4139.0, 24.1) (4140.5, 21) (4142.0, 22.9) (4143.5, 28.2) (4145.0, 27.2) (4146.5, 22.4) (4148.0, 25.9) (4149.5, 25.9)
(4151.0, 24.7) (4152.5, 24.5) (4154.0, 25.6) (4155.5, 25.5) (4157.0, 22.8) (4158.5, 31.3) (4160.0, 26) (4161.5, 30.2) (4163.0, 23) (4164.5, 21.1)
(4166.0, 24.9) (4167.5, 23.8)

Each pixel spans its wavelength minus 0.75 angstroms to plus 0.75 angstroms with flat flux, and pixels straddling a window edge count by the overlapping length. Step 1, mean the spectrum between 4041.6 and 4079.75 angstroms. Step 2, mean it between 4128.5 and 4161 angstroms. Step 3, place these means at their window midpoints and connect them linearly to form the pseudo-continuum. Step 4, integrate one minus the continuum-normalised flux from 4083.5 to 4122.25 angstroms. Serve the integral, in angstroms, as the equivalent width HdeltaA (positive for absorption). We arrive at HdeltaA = -0.1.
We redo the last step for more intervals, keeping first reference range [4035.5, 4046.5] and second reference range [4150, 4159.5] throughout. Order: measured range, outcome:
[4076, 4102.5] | 2.93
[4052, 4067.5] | 2.10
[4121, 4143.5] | 1.44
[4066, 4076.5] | 0.88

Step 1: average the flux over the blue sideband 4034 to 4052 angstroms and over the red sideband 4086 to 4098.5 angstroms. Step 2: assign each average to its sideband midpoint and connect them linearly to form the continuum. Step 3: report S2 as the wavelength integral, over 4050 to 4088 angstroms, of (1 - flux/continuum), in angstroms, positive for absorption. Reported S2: 2.0 angstroms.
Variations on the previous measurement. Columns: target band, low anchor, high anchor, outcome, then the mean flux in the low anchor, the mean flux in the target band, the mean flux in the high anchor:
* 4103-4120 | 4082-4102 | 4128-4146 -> -0.81 angstroms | 24.8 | 26.2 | 25.2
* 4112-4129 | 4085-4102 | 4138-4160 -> 0.07 angstroms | 24.5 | 24.7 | 25.2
